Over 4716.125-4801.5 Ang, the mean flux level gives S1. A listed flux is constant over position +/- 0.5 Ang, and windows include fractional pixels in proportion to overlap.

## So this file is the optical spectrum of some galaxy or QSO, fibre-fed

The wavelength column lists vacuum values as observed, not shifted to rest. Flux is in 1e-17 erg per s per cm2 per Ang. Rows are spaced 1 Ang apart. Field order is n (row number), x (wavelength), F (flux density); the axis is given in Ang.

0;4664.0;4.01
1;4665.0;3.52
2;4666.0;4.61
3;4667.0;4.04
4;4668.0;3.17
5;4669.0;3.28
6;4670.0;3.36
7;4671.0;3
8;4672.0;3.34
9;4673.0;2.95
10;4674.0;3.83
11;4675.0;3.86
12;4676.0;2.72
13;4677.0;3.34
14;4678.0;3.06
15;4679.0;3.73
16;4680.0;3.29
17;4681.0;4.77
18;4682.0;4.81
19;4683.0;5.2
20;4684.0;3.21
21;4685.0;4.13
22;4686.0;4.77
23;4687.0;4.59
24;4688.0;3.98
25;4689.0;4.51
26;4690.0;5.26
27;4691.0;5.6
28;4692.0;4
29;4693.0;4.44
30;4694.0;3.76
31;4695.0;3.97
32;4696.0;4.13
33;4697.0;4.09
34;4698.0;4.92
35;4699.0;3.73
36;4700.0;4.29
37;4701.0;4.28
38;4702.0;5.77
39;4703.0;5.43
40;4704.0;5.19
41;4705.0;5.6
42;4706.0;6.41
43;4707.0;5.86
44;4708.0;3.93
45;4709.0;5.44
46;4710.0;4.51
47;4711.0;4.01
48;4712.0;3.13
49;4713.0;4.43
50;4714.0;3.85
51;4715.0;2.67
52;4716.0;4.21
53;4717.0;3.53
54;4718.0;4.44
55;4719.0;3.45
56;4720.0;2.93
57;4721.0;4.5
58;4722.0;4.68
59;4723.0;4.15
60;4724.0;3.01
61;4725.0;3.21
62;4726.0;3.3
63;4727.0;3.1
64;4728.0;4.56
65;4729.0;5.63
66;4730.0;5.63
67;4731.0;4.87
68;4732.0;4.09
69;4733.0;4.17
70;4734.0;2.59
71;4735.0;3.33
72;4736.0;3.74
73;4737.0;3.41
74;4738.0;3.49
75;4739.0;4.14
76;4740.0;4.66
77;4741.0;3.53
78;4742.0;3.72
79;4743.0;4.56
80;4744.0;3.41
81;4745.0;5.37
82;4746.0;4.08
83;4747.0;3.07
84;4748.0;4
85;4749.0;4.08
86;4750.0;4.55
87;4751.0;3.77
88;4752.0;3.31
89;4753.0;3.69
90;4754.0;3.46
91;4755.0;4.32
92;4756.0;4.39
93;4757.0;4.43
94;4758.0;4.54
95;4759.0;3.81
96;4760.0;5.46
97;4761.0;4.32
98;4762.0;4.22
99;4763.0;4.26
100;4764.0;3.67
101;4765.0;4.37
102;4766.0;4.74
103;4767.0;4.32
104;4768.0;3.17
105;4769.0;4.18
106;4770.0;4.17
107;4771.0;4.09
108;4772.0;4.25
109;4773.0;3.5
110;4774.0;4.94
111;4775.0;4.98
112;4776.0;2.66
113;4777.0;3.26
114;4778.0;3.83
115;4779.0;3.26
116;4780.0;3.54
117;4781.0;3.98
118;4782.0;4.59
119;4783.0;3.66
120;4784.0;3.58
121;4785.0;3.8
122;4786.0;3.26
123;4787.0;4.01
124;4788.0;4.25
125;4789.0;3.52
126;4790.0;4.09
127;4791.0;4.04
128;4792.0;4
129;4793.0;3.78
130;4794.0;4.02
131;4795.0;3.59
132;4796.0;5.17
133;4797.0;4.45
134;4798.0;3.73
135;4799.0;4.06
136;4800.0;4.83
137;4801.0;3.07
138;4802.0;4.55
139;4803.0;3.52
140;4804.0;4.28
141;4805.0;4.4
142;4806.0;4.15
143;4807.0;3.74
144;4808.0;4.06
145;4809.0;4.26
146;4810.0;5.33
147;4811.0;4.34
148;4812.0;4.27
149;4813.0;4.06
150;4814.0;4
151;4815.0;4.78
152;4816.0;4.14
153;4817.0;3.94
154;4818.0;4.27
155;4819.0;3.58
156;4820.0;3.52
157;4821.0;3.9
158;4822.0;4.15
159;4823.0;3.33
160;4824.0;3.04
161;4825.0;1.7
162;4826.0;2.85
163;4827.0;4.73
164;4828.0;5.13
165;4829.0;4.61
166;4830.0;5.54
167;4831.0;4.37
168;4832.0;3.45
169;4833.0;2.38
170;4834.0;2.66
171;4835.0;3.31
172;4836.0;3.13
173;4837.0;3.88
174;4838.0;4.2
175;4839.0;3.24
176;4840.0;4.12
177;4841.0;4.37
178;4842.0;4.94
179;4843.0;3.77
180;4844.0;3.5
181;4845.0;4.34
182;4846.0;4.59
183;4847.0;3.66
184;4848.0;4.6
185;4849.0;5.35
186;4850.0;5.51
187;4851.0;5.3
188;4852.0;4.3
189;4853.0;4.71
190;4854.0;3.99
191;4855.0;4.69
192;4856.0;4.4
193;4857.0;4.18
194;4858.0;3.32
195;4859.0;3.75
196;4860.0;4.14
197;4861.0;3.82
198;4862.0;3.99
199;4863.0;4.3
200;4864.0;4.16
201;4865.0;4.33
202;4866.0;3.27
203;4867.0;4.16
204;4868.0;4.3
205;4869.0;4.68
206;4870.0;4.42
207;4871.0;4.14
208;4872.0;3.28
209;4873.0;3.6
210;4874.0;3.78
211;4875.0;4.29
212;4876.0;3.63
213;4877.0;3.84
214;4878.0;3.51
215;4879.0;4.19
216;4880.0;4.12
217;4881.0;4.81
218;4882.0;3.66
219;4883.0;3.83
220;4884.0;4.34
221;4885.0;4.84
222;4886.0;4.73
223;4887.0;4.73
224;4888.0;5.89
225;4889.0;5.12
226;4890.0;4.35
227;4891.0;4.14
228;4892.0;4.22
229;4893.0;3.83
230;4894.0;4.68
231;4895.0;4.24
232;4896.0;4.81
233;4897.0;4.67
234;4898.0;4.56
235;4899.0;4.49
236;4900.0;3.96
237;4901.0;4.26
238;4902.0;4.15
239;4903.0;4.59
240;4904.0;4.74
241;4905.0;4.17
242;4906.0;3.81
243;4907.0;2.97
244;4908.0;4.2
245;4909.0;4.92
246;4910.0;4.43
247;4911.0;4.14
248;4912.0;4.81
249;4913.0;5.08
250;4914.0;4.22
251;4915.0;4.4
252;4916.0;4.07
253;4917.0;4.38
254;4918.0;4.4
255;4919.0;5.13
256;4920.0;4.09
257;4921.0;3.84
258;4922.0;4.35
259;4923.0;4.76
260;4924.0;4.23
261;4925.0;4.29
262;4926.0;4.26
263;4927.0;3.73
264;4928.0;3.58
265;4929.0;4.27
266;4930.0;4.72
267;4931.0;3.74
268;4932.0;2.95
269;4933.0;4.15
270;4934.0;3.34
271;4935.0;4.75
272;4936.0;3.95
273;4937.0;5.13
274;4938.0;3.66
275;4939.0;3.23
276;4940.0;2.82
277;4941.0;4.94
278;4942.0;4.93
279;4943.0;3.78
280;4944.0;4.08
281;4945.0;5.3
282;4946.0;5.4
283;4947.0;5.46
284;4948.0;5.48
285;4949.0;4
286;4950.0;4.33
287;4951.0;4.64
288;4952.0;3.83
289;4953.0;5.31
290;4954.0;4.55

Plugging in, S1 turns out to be 3.99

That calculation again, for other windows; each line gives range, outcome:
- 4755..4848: 4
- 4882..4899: 4.53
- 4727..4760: 4.08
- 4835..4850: 4.14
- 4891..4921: 4.35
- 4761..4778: 4.05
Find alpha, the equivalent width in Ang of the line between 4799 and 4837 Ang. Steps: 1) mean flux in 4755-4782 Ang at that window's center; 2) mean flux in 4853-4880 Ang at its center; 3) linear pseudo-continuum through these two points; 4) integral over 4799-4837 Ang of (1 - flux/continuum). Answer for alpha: 1.2 Ang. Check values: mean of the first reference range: 4.1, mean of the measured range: 3.93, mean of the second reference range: 4.02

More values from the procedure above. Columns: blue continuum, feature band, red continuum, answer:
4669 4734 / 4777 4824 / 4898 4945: 2.19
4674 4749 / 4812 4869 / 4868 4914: 3.05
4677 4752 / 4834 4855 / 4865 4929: 0.19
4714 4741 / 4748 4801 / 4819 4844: -2.71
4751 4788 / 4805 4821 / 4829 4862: -0.38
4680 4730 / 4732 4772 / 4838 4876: 2.65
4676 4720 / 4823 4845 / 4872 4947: 2.72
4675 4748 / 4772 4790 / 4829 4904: 1.58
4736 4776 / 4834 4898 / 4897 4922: 0.79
